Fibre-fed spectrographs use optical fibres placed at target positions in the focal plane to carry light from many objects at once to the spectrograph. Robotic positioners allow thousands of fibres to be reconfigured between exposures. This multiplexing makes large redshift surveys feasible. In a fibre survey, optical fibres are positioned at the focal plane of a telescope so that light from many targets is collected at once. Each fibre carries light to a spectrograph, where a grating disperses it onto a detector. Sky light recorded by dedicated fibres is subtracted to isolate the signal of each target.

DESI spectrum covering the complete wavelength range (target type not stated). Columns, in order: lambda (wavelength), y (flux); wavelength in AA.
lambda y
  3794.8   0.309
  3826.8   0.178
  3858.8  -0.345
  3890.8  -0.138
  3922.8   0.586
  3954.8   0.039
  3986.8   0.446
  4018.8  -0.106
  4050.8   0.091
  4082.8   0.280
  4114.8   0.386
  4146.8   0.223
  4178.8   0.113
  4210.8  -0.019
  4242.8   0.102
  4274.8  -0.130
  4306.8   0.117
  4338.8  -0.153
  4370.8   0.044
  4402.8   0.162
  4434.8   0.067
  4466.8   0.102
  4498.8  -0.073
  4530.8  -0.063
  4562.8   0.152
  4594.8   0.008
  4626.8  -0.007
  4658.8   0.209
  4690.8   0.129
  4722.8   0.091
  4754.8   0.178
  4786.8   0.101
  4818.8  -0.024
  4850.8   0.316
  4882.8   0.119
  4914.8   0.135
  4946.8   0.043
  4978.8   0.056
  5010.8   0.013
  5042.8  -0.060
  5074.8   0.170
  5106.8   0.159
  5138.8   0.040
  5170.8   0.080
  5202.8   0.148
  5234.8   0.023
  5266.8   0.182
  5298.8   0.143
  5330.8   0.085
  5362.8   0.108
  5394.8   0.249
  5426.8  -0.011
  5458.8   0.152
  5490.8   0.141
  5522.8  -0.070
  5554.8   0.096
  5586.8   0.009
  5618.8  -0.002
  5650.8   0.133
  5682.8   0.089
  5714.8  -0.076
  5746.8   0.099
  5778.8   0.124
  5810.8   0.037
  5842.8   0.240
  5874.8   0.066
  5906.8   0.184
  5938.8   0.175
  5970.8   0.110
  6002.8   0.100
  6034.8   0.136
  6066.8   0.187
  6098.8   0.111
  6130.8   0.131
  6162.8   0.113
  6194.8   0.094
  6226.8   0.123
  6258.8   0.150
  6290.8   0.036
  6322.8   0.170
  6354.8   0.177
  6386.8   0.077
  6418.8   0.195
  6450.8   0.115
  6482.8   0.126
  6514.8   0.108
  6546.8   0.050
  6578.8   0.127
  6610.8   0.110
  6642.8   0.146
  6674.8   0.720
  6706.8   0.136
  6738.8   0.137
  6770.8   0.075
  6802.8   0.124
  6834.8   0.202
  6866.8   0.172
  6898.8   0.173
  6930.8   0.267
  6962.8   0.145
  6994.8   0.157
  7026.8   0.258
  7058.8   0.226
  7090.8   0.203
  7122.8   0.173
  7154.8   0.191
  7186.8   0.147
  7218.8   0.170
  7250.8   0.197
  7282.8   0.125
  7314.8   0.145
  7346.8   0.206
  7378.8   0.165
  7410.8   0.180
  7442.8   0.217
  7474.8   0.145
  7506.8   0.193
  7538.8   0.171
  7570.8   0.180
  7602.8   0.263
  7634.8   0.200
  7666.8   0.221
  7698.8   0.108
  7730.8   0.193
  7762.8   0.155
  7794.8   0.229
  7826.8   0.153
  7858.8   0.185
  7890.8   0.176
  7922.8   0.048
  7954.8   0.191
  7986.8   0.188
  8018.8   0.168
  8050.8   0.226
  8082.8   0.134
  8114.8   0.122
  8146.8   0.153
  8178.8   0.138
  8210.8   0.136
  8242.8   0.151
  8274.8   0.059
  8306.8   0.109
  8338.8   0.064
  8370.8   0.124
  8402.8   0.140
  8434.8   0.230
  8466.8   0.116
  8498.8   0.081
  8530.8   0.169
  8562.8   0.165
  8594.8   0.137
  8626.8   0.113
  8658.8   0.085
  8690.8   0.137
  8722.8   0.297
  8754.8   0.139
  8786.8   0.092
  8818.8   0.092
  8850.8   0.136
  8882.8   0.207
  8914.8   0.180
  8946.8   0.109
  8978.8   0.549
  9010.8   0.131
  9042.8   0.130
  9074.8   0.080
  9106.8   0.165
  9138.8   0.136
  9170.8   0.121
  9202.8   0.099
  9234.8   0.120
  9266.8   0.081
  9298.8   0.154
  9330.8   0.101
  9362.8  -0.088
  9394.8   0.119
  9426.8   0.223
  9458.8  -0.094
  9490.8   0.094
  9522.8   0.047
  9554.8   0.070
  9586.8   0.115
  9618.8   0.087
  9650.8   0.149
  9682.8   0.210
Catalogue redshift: 0.79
